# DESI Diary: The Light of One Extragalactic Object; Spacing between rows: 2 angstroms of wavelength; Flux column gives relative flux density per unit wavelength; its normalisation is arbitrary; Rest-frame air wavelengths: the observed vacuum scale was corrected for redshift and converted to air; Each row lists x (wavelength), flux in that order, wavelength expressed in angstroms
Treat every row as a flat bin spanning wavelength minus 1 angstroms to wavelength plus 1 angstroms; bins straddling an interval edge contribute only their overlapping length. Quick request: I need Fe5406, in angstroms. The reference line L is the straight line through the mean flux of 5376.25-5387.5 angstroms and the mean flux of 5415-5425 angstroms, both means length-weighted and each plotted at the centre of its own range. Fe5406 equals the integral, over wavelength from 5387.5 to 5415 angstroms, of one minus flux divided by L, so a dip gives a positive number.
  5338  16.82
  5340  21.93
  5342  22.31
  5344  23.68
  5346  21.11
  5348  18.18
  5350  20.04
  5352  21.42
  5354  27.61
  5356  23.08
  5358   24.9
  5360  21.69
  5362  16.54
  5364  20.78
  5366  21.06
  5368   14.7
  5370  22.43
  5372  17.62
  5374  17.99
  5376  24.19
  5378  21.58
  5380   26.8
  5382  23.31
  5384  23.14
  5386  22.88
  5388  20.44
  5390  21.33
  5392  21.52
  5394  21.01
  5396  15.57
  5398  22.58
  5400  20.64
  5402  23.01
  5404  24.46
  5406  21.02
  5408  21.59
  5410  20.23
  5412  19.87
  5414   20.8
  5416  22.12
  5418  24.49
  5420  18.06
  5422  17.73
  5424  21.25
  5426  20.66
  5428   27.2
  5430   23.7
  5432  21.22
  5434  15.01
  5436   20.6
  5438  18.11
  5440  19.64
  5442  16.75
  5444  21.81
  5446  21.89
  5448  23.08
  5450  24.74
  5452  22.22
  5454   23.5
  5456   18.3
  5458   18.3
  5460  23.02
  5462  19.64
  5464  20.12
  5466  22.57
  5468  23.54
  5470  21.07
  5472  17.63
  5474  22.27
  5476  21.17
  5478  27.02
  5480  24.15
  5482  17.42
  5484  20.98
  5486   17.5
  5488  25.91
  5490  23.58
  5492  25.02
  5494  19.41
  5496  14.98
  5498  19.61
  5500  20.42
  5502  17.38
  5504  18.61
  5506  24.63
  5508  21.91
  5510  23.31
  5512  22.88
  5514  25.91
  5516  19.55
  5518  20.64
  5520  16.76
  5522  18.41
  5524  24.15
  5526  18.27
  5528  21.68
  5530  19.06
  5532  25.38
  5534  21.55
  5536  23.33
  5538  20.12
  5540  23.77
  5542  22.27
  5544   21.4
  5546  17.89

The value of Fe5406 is 1.3 angstroms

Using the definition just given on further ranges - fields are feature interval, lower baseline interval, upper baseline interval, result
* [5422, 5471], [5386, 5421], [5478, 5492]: 1.4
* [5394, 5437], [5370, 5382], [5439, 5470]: 1.0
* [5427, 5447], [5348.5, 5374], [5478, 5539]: 0.4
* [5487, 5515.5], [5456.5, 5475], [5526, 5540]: -0.4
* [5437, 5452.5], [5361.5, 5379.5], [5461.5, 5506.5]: -0.2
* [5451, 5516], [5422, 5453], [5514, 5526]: -2.3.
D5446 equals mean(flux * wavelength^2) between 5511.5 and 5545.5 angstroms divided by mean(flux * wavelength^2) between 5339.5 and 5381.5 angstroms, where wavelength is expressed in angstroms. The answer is 1.1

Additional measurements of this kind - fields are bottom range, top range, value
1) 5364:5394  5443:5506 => 1.03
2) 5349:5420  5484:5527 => 1.02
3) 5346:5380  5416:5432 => 1.06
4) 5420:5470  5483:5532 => 1.02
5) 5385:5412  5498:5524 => 1.03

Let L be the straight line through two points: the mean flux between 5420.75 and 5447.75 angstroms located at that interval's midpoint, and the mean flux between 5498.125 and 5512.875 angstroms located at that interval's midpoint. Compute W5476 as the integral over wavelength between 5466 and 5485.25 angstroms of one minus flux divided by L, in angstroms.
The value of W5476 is -0.7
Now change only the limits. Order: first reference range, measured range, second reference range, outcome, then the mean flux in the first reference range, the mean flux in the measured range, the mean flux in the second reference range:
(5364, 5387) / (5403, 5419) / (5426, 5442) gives -0.73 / 21.4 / 21.8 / 20.5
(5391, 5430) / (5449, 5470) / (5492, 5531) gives -0.64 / 21.3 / 21.6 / 20.5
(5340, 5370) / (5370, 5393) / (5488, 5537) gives -0.70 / 21.3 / 21.9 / 21.2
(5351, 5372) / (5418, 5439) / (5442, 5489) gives 0.86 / 21.2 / 20.6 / 21.5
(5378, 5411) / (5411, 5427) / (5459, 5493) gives 0.91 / 21.8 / 20.6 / 21.9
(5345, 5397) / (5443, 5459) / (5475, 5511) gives -0.36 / 21.2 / 21.7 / 21.3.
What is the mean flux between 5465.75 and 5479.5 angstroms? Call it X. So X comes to 22.2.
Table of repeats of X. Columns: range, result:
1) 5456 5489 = 21.3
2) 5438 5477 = 21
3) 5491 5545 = 21.1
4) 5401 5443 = 20.8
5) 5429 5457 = 20.8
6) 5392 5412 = 21.1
